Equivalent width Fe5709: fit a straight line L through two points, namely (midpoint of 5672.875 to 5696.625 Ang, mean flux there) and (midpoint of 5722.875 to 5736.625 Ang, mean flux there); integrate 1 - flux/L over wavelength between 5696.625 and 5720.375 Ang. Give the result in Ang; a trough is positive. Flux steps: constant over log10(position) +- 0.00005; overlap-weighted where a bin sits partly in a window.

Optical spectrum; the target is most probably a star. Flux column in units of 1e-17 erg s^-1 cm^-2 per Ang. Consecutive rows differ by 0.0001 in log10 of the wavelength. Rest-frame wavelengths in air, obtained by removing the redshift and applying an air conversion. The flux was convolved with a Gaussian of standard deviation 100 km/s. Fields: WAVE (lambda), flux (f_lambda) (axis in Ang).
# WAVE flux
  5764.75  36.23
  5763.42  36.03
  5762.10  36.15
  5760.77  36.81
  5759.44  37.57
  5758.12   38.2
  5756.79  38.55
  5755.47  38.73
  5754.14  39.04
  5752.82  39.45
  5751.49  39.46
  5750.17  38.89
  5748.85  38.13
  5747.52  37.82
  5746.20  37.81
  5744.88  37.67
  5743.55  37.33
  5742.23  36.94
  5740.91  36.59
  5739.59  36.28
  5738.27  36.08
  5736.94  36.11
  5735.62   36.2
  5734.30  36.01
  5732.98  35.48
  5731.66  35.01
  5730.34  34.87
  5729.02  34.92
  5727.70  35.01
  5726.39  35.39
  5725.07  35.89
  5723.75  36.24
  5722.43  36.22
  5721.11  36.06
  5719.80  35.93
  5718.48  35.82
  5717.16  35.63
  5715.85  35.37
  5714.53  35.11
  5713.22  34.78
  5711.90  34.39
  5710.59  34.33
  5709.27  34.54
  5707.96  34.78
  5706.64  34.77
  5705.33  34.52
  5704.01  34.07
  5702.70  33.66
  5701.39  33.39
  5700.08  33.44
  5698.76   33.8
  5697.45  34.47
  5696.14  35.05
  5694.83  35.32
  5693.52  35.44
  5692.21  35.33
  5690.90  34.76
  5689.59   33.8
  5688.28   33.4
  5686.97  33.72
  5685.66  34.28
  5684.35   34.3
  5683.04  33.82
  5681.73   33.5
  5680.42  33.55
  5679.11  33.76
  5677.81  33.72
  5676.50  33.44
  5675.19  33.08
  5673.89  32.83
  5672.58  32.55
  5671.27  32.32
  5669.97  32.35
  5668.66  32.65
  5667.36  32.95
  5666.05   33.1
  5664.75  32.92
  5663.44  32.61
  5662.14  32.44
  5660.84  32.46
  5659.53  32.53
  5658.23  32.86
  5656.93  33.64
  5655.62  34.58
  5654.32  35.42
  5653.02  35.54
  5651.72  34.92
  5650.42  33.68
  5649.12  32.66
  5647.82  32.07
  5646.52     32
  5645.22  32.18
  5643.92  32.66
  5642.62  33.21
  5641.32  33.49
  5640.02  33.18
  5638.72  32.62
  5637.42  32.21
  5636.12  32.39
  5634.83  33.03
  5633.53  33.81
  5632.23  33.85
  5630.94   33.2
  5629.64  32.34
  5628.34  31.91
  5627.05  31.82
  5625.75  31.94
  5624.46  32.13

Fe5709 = 0.2 Ang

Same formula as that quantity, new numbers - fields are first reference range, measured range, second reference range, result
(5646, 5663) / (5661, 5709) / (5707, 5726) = 0.9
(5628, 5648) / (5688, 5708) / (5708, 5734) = 0.1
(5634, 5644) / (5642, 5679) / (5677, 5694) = 0.3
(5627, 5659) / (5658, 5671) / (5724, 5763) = 0.5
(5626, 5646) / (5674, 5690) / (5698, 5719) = 0.1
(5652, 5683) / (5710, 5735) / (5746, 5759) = 0.9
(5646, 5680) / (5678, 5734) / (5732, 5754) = 1.1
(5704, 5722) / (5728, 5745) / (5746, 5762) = 0.4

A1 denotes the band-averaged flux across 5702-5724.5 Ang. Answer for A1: 35.1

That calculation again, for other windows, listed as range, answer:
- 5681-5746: 35.1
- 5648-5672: 33.3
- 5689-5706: 34.4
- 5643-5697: 33.5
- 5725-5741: 35.6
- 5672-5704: 33.9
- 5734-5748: 36.8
